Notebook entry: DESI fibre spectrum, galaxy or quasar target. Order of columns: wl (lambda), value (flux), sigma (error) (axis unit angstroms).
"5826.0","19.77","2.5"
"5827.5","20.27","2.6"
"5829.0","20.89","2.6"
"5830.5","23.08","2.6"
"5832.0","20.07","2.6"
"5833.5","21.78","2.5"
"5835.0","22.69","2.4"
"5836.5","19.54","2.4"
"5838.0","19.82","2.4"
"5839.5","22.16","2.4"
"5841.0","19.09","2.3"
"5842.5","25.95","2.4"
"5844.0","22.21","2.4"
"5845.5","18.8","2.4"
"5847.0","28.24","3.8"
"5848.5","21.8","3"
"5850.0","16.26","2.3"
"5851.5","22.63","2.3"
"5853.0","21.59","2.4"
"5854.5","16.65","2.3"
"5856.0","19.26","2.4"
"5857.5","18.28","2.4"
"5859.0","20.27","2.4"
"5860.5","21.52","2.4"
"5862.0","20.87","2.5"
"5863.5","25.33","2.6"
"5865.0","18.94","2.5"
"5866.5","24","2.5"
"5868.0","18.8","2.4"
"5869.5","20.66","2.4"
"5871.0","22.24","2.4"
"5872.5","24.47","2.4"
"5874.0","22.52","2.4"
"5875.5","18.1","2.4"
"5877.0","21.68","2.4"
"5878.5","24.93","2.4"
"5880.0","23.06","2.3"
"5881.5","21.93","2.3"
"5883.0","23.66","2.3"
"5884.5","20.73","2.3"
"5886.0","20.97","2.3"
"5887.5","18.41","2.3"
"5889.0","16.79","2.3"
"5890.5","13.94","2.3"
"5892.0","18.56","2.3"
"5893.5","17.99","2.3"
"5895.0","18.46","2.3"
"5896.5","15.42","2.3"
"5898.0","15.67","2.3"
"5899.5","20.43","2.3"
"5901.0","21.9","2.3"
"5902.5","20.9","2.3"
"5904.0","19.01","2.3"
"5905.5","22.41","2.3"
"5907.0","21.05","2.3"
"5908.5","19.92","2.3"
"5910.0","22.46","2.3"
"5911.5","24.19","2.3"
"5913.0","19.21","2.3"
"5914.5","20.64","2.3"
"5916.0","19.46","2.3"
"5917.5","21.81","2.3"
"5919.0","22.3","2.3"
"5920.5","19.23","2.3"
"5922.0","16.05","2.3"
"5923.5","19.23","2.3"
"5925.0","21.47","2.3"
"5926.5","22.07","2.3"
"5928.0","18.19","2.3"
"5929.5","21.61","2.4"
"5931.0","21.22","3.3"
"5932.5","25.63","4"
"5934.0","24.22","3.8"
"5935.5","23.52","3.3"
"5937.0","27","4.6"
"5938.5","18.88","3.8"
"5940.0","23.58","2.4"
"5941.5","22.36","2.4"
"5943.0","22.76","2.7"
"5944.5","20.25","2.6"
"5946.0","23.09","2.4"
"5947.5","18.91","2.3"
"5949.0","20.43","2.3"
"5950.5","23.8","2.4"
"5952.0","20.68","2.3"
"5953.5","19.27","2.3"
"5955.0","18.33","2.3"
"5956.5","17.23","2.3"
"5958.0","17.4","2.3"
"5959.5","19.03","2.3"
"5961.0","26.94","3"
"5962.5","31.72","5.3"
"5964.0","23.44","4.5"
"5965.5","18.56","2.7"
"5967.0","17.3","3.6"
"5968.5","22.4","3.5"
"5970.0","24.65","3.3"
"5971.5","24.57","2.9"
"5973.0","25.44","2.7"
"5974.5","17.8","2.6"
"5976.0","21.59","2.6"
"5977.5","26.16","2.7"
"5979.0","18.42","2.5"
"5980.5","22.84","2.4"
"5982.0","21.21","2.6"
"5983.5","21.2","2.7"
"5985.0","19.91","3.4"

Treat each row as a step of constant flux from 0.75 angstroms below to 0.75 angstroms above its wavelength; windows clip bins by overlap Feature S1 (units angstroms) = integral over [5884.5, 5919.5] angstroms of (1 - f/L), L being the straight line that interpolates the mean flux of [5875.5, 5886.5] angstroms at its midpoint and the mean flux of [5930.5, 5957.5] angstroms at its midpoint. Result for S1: 3.7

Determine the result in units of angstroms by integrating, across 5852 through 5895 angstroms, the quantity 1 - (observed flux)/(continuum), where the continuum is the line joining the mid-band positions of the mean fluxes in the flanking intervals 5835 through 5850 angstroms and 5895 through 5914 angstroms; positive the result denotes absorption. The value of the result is 0.78 angstroms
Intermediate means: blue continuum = 21.7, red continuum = 20.2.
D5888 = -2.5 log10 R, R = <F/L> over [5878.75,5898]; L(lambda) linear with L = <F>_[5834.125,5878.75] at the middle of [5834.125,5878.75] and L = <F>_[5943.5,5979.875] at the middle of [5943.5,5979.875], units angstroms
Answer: 0.12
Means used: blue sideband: 21.3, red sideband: 21.6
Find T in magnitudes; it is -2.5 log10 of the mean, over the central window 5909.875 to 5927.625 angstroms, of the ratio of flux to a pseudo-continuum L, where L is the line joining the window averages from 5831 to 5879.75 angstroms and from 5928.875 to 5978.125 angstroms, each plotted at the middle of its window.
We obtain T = 0.06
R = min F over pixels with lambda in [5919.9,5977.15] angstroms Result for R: 16.05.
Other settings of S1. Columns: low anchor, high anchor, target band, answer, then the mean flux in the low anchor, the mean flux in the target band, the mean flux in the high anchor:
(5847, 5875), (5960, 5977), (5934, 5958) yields 1.45 angstroms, 21.1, 21.3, 23.1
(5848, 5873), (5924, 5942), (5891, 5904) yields 1.82 angstroms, 20.8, 18.6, 22.4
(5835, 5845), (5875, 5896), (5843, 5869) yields -0.03 angstroms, 21.5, 21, 19.9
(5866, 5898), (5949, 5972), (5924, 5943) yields -1.18 angstroms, 20.2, 22.4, 21.6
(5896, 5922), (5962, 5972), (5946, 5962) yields 1.33 angstroms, 20.3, 20.5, 23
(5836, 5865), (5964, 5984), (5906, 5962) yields 0.79 angstroms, 21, 21.2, 21.8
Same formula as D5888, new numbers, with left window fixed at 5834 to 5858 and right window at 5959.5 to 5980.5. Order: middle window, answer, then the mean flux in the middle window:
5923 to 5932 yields 0.07 mag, 20.8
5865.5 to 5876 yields -0.01 mag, 21.6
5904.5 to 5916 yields 0.04 mag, 21.2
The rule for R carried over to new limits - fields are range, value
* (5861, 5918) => 13.94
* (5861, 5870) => 18.8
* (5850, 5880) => 16.26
